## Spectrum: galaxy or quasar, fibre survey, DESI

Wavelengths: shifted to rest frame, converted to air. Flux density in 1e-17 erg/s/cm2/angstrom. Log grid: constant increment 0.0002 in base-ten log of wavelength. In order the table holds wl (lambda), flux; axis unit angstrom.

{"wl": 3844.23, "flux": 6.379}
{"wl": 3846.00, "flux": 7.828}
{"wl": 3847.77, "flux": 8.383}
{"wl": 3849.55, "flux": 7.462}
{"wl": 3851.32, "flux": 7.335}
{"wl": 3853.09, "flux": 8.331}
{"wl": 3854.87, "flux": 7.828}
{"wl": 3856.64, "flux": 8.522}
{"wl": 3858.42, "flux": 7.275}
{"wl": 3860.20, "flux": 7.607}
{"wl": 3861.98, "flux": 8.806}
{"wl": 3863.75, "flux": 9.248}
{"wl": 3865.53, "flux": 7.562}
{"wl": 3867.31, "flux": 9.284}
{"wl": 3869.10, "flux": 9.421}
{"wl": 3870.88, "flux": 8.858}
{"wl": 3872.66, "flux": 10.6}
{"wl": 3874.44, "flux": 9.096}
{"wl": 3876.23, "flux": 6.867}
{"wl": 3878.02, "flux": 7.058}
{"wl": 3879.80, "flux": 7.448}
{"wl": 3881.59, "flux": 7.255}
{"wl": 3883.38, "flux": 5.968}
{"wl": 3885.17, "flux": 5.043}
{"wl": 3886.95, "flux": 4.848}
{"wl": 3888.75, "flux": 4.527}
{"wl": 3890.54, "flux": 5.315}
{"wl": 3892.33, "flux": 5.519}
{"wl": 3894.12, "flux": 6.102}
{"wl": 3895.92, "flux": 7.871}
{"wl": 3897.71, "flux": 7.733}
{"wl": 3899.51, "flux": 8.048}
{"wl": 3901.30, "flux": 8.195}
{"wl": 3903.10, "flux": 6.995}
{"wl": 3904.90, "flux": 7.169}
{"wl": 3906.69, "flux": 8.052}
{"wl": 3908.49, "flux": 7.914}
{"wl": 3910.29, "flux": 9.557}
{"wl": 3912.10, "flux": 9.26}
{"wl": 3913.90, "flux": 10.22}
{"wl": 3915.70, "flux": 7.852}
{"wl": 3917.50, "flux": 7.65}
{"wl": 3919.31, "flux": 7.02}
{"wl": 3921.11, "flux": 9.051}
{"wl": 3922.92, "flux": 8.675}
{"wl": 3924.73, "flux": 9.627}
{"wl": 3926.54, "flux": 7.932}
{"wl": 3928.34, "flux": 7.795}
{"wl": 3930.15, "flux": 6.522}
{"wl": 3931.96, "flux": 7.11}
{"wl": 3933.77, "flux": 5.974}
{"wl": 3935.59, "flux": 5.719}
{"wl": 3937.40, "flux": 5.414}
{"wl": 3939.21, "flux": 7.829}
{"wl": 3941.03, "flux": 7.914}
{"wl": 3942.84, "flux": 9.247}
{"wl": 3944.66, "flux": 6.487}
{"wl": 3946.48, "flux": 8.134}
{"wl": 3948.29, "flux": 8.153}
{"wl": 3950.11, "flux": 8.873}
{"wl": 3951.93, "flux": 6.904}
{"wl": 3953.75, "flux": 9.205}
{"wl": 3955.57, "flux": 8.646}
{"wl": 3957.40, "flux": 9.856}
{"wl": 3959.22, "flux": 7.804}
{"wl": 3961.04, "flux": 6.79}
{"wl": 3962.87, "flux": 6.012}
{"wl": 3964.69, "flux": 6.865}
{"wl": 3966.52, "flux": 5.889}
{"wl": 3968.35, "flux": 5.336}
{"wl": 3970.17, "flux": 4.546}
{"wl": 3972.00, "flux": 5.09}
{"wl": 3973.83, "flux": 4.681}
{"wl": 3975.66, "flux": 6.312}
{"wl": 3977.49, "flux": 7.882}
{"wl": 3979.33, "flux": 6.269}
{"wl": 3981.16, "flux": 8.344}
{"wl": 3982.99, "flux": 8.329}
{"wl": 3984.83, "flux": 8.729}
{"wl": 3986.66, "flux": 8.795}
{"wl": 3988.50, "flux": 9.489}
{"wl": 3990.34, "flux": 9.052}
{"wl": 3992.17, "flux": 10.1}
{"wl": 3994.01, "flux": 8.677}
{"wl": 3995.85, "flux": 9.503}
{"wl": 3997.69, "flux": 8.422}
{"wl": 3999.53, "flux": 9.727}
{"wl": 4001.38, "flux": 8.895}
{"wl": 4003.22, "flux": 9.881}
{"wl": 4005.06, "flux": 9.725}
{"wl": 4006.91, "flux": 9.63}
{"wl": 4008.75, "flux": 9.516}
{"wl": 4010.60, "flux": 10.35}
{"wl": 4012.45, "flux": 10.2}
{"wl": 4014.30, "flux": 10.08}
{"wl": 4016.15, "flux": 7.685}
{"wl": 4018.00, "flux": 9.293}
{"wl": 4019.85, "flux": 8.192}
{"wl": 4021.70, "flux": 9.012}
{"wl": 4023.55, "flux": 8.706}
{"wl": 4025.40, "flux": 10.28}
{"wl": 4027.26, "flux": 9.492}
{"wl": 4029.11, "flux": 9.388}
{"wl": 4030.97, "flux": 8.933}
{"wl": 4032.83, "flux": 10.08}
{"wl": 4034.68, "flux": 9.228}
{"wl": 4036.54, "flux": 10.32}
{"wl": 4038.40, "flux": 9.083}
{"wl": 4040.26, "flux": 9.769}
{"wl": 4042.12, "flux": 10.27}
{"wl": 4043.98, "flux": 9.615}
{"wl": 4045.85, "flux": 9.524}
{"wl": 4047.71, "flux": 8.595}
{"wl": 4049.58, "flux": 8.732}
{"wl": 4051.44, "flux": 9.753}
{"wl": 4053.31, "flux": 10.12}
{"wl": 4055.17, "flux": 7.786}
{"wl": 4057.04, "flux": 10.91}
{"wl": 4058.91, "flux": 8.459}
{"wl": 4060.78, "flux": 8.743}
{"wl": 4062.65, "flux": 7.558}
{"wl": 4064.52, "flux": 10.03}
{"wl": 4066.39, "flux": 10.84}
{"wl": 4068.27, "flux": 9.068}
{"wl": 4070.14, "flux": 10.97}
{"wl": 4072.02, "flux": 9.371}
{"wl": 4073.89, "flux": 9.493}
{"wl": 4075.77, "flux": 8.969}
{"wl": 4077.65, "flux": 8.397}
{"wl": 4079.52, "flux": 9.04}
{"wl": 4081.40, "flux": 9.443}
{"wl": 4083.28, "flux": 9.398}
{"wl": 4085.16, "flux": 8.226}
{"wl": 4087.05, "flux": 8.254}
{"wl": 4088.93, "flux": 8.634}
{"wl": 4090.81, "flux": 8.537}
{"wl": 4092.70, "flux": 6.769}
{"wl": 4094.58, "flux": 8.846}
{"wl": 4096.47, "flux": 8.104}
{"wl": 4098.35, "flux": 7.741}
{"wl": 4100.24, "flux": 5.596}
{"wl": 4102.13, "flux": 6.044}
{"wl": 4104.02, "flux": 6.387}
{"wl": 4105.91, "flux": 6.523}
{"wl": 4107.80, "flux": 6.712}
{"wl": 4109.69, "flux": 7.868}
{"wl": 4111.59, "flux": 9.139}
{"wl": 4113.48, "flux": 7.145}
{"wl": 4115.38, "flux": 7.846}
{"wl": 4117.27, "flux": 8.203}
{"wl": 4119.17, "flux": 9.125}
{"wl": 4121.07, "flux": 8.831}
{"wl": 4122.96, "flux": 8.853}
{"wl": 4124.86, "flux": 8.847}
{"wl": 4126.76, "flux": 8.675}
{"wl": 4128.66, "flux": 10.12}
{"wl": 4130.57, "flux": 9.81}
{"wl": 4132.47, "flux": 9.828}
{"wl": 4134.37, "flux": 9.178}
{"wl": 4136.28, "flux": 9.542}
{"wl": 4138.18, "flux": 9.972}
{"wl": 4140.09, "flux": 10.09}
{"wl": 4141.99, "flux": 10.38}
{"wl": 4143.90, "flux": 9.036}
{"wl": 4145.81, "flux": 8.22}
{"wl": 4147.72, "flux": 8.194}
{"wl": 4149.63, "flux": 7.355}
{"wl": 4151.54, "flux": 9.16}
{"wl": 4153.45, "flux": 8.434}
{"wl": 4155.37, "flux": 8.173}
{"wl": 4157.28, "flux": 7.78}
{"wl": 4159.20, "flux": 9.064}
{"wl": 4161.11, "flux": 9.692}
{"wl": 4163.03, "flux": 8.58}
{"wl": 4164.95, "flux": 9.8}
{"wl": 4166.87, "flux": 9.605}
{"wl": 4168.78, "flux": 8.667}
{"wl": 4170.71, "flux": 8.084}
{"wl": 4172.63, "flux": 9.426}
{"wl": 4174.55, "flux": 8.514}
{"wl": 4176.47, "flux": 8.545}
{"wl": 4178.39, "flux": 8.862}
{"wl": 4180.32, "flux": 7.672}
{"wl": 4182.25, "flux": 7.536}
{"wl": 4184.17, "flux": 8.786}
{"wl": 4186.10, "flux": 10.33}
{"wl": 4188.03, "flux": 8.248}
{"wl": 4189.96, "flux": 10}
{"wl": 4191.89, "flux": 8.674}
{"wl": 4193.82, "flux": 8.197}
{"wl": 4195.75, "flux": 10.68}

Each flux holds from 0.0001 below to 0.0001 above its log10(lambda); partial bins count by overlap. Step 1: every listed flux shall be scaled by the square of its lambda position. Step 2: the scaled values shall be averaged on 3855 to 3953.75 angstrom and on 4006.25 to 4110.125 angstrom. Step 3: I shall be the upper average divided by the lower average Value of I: 1.25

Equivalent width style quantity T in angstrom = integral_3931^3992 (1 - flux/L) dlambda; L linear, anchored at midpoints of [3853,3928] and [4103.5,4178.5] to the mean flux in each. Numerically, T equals 5.3 angstrom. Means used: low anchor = 7.79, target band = 7.36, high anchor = 8.72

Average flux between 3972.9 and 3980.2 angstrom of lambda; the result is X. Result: 6.28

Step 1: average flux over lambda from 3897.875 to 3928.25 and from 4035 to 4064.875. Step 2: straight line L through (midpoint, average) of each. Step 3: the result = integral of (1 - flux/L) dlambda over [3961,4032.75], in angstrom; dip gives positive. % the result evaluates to 4.7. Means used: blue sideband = 8.3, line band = 8.36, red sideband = 9.31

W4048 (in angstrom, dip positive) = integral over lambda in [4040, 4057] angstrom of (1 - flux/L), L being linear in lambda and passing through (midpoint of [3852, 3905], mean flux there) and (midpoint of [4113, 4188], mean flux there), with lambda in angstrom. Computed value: -2.17 angstrom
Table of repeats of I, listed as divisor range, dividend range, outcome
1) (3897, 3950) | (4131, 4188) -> 1.28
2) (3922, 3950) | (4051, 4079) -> 1.32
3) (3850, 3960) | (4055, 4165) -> 1.24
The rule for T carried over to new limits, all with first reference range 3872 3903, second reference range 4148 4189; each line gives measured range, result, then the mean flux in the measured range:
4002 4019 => -4.2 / 9.58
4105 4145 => -2.1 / 8.85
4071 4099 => -1.7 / 8.63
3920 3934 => -1.5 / 7.92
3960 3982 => 3.7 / 6.17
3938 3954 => -1.6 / 7.99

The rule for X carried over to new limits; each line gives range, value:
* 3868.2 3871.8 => 9.14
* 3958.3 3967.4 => 6.68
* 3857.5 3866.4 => 8.1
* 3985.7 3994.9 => 9.23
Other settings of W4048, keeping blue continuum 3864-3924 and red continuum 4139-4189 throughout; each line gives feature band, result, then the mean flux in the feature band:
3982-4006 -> -3.3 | 9.18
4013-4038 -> -3.3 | 9.29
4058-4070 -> -1.3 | 9.24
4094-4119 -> 3.3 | 7.43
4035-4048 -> -2.1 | 9.63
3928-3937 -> 1.5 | 6.48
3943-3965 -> 0.1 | 7.88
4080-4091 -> -0.4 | 8.77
